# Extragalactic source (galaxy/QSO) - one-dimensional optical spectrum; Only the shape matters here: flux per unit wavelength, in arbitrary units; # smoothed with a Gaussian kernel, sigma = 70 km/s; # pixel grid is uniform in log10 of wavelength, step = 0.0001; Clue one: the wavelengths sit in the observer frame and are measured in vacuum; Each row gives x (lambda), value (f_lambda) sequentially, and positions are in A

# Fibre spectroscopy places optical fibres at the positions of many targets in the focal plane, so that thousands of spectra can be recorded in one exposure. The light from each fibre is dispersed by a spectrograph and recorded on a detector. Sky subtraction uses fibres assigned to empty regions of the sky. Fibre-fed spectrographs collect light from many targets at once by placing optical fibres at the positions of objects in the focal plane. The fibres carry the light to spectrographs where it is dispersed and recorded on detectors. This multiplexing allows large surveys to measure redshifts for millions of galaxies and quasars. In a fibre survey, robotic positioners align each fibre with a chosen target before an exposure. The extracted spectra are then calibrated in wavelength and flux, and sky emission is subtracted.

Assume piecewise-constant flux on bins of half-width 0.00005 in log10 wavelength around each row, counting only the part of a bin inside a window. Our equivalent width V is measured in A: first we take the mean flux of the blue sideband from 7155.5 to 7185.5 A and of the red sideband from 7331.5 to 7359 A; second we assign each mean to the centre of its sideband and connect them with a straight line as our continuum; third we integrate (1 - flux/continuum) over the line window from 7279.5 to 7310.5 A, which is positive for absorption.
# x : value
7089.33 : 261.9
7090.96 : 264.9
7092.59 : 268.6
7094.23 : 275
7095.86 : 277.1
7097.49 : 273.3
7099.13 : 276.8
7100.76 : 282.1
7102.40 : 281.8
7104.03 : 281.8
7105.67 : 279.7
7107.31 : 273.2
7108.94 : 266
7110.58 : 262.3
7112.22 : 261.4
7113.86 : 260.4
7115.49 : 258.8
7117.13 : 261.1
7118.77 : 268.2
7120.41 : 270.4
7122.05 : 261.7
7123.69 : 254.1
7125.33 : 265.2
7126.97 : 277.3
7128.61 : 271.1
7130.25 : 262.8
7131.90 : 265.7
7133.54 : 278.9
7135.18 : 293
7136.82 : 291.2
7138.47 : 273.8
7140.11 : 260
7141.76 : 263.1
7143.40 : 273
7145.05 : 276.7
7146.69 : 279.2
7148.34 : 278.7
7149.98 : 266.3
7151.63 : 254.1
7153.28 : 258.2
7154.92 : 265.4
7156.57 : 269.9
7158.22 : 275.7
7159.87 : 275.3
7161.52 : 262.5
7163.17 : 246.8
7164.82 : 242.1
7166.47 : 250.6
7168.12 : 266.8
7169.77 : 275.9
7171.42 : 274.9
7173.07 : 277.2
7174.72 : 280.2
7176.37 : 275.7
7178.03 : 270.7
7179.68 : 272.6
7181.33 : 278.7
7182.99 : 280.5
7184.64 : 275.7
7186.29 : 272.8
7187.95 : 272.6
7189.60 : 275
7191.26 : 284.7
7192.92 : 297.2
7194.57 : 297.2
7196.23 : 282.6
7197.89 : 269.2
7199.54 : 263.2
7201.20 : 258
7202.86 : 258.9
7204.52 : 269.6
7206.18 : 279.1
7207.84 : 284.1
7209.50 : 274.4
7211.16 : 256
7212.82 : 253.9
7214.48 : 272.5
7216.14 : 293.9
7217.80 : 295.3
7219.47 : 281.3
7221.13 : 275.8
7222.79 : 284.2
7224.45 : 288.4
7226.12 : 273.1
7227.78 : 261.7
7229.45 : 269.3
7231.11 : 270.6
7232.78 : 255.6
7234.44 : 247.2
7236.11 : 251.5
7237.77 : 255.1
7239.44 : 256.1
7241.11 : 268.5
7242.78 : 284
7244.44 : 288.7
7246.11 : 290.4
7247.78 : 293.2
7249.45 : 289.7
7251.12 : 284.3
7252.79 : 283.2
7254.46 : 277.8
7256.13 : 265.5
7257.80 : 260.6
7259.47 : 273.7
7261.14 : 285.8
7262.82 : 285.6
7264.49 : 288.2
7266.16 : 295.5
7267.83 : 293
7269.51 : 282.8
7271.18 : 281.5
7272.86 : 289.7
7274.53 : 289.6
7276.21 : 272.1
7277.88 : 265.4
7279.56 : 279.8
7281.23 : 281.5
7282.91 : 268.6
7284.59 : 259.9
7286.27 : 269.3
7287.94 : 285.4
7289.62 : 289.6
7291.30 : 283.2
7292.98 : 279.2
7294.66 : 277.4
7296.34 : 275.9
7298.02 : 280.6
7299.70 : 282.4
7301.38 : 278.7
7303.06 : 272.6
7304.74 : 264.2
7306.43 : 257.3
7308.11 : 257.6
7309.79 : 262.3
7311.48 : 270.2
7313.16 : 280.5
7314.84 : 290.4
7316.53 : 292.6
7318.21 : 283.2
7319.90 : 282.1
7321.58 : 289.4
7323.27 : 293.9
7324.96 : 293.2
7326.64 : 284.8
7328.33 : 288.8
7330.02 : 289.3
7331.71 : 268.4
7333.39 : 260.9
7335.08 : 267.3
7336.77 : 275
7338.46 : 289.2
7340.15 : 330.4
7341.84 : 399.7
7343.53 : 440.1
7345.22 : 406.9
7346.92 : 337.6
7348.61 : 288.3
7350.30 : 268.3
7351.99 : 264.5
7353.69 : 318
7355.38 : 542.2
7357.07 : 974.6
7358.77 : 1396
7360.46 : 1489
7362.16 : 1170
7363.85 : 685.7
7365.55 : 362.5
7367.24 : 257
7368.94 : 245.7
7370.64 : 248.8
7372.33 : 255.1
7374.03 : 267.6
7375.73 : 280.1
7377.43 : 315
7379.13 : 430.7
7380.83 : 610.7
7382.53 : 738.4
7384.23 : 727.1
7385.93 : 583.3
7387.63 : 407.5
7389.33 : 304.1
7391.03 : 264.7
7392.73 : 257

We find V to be 8.2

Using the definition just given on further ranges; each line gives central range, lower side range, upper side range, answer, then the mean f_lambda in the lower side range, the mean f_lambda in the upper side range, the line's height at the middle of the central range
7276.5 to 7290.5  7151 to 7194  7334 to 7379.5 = 4.21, 271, 474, 393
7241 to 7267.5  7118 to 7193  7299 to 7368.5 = 4.77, 271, 405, 345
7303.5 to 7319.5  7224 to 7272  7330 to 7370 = 5.41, 276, 496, 413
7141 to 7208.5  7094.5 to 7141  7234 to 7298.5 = 0.55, 271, 278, 274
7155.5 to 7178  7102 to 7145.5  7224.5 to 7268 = 0.36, 270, 275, 272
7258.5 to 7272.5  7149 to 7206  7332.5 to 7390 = 3.27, 271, 484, 373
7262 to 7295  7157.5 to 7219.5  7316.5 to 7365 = 8.80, 273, 460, 384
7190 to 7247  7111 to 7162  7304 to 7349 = 1.64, 269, 298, 281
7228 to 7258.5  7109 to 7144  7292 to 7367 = 6.26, 268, 396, 342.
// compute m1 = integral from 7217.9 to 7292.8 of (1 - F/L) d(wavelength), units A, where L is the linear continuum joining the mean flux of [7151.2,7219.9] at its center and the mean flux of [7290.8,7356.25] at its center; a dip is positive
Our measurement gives 2.4 A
